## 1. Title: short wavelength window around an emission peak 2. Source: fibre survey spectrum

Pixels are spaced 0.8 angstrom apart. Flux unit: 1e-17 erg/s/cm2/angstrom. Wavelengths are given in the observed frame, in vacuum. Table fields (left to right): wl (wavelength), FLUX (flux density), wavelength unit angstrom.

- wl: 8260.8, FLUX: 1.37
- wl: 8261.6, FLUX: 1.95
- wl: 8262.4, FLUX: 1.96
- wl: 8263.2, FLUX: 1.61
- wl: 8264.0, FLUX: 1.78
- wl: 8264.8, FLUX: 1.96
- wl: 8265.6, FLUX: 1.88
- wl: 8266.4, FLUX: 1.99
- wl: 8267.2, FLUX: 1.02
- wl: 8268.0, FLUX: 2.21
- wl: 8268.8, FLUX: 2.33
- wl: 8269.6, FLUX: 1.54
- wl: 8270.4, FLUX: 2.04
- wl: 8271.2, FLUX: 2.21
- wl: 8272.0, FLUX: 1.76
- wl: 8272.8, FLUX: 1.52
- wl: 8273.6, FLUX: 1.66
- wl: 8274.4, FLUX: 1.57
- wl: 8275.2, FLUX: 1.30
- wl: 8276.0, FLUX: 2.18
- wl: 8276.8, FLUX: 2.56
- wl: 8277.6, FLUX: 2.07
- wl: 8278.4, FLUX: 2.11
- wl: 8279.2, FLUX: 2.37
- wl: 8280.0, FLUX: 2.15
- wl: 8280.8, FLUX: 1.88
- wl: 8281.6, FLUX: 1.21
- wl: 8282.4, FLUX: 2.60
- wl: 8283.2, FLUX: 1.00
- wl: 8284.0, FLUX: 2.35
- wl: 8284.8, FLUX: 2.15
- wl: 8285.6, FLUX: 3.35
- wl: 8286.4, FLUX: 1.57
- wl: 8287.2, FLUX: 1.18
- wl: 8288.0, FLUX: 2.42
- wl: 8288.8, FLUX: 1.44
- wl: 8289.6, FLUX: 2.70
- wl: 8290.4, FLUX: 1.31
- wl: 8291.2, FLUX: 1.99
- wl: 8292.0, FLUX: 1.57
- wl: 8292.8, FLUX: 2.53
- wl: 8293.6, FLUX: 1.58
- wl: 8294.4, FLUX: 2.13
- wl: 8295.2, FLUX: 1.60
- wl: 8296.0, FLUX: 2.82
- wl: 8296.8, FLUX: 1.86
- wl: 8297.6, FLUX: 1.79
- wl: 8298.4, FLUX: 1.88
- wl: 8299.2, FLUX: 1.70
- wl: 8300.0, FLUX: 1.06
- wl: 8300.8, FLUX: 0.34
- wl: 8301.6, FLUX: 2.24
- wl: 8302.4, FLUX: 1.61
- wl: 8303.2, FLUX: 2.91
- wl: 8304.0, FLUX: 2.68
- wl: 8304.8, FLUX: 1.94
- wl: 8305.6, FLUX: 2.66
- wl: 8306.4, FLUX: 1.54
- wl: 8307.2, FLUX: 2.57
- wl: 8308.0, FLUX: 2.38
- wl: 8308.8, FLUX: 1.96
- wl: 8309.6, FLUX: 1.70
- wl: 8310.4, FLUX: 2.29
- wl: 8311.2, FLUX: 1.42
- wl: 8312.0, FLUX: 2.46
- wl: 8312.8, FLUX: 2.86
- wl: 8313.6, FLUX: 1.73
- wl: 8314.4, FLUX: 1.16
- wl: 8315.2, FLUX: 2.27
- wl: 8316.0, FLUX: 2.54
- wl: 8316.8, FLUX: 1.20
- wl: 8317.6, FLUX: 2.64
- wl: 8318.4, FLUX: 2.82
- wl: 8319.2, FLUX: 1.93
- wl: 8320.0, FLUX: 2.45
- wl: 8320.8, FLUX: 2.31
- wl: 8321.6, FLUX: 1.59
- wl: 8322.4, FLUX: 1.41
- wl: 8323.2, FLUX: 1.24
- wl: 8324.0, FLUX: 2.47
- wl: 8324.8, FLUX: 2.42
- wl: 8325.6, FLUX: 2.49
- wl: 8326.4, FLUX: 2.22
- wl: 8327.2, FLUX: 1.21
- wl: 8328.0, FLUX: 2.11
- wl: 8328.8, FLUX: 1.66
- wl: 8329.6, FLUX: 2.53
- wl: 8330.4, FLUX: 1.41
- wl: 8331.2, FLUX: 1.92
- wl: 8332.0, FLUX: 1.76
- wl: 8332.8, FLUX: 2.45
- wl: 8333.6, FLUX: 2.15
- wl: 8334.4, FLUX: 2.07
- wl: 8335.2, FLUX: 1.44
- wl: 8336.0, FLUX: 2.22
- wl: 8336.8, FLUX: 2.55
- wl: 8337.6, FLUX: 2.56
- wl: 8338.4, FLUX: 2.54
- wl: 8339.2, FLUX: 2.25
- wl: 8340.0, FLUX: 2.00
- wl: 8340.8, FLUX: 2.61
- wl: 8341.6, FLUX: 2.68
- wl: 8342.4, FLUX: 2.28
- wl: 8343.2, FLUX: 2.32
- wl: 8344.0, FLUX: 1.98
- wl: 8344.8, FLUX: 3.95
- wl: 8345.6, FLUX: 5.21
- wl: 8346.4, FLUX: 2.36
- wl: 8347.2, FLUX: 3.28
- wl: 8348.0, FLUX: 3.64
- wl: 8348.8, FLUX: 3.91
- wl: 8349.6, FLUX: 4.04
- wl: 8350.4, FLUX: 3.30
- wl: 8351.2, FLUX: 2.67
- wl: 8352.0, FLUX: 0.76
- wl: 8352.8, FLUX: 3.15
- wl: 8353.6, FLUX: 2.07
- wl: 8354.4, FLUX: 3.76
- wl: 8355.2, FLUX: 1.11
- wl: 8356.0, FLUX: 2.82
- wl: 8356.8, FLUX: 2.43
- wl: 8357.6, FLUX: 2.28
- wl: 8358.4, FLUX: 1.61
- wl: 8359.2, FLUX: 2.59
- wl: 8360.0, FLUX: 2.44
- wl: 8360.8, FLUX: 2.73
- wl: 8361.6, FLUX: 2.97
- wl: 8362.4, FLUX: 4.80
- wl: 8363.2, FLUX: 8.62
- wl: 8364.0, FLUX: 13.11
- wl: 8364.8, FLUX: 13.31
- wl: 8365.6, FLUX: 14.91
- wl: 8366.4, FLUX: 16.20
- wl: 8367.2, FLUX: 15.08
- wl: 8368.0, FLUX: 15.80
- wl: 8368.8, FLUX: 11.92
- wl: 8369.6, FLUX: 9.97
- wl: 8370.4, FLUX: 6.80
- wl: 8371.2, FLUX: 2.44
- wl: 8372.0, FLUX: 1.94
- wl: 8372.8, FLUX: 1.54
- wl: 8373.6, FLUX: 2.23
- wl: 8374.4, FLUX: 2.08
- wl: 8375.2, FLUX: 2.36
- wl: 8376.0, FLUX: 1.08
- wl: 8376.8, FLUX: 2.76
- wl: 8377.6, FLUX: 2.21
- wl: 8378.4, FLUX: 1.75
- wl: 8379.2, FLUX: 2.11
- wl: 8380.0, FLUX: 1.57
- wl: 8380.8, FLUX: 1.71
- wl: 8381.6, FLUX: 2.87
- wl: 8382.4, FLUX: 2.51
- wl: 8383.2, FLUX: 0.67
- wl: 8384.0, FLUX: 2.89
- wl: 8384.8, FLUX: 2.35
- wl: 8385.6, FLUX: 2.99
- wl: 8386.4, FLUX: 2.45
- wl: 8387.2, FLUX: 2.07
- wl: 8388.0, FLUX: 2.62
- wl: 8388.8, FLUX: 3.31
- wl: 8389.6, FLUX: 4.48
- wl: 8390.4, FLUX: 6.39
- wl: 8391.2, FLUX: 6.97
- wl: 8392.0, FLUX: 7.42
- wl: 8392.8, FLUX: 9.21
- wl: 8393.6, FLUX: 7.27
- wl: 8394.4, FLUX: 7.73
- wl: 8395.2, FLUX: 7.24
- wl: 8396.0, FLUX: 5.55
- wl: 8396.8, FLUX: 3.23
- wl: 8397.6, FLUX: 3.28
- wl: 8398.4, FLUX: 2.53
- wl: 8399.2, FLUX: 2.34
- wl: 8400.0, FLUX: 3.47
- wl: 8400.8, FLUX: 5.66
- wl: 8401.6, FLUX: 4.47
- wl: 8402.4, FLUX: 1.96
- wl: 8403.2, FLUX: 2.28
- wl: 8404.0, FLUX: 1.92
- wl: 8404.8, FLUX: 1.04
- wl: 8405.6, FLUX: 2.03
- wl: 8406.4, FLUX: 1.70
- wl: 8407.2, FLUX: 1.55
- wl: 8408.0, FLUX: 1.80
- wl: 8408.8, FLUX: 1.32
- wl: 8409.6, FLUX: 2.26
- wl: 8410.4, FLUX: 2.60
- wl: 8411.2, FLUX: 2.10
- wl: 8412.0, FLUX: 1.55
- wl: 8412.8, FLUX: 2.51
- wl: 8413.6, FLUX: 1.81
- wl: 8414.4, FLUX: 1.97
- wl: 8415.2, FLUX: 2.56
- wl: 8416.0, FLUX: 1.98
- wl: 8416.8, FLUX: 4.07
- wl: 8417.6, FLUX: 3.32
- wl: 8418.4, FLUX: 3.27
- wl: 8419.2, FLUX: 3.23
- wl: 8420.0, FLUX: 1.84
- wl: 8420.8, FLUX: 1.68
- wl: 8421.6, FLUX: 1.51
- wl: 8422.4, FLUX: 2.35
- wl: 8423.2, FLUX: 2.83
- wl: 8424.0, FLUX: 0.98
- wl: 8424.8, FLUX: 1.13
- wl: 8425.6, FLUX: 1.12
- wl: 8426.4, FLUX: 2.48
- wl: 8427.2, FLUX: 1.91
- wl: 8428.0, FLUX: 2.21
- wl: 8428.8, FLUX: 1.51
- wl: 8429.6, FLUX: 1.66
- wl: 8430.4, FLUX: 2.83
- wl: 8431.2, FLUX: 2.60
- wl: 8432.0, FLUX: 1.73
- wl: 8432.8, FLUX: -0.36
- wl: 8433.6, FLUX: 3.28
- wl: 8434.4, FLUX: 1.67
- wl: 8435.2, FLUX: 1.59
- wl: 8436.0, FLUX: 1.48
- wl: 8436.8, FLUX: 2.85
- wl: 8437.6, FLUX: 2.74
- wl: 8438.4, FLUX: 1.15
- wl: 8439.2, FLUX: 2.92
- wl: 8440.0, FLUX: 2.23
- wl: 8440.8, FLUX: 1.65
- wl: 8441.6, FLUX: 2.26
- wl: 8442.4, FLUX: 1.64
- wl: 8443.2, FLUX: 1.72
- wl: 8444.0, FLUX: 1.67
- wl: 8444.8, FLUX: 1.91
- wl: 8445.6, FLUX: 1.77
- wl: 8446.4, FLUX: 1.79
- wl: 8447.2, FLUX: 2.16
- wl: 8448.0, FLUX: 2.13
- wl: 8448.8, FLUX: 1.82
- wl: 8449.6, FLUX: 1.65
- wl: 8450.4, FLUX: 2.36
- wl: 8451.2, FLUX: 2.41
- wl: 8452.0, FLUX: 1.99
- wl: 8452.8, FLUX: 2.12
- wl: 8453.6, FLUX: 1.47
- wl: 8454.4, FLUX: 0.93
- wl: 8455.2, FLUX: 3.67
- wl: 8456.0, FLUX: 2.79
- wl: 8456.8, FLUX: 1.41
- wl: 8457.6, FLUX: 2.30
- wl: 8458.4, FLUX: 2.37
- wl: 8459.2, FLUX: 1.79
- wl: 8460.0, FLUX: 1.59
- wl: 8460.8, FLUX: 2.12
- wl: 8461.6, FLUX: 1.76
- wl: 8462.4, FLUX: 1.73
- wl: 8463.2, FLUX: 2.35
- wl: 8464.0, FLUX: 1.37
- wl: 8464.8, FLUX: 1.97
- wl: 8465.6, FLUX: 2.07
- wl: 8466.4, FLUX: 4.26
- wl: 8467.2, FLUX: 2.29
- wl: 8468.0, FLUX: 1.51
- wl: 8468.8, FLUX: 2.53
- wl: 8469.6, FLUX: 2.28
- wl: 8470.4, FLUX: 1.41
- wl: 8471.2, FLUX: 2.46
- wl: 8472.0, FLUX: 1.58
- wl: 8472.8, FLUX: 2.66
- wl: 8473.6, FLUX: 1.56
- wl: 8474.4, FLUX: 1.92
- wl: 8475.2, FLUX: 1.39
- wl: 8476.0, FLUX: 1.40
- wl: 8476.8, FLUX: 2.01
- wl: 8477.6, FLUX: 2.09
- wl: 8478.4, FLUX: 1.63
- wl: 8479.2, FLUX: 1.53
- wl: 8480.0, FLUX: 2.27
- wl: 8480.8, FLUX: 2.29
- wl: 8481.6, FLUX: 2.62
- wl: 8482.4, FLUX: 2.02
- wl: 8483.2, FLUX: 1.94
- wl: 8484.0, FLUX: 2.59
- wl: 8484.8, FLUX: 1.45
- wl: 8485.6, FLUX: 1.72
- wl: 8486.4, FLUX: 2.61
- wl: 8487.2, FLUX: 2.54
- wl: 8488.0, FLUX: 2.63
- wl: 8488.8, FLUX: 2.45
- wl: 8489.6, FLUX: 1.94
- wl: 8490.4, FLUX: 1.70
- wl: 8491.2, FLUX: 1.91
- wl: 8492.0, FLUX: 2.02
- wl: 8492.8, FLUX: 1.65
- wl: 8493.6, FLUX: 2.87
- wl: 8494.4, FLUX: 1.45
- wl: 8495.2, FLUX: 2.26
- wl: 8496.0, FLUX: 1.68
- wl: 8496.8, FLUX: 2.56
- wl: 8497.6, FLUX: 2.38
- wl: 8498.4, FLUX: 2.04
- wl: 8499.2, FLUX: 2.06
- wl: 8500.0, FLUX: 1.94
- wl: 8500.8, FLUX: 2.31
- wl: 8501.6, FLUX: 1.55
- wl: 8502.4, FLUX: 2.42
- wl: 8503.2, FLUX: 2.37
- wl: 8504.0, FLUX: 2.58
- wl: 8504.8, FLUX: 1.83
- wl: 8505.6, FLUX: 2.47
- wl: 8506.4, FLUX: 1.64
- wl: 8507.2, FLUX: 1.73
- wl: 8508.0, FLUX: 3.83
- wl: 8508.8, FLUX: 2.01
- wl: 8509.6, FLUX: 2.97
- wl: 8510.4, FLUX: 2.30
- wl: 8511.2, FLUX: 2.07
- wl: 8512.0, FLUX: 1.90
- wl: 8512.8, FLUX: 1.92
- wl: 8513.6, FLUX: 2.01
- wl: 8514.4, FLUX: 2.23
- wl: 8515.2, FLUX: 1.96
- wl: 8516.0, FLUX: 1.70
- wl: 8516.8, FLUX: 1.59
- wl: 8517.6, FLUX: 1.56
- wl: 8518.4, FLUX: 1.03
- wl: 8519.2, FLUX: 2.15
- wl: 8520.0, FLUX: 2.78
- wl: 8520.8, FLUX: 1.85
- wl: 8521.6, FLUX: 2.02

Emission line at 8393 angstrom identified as [N II]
